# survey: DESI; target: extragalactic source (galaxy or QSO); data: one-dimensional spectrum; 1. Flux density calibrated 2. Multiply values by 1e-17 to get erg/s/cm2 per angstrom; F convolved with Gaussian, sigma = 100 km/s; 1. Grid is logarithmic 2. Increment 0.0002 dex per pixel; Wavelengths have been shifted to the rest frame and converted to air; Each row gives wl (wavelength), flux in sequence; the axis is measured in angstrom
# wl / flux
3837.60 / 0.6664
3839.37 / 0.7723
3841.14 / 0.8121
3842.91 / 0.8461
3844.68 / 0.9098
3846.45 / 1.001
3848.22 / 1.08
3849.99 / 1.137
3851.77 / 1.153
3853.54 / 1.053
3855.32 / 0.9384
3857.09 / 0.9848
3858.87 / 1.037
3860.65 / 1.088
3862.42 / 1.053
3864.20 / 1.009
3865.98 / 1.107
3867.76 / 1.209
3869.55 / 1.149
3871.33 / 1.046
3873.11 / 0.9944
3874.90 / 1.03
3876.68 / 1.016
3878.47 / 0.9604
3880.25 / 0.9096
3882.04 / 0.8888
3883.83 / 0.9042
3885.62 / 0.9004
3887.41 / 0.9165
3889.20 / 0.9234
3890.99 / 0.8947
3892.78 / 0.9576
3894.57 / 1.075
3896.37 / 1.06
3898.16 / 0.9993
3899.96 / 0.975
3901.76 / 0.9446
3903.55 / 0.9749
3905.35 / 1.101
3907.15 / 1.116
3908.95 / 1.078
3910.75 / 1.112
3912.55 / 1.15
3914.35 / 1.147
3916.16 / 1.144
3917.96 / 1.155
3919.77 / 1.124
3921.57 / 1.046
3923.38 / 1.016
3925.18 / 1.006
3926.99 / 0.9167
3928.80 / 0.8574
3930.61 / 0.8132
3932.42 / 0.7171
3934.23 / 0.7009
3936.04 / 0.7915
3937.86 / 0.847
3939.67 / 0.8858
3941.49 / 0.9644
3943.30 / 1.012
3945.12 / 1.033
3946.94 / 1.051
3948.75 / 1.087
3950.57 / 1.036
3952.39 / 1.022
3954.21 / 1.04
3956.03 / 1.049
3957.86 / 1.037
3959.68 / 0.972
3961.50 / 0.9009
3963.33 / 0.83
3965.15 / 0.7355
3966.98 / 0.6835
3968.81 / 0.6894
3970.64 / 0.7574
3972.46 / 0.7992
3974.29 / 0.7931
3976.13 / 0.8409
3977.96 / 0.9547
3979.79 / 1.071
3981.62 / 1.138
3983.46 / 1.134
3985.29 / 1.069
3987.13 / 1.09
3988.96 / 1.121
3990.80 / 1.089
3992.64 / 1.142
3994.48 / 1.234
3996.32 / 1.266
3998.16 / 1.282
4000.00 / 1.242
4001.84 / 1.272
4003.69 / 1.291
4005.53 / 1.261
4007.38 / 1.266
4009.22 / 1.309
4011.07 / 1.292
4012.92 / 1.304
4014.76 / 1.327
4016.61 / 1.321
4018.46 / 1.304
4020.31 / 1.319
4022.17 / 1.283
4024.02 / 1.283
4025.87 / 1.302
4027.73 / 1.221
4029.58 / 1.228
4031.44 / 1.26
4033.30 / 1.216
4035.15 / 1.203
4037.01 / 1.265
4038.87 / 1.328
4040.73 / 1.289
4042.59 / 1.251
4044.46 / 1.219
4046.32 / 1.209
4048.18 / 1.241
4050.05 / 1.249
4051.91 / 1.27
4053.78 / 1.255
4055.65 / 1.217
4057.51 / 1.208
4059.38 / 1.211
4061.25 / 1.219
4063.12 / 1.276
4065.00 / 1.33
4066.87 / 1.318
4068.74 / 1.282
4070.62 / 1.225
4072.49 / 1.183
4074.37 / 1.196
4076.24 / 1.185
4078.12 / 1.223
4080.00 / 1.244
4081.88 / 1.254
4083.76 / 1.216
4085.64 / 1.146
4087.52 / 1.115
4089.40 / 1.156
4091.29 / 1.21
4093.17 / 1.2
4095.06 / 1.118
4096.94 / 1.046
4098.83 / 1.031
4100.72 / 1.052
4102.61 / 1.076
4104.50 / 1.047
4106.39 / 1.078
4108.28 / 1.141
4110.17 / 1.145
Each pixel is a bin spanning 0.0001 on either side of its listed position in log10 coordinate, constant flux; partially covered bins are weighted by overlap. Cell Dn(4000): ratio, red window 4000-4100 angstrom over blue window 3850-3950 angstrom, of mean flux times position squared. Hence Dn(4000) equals 1.3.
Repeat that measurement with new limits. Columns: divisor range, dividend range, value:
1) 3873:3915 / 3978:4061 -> 1.31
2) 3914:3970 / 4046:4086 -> 1.40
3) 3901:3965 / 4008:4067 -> 1.35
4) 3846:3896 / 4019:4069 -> 1.35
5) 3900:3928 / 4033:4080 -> 1.25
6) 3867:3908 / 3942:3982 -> 0.97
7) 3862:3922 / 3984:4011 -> 1.24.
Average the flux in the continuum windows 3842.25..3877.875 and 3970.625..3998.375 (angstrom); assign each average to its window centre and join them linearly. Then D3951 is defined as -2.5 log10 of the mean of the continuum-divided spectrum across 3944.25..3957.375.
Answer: 0.01 mag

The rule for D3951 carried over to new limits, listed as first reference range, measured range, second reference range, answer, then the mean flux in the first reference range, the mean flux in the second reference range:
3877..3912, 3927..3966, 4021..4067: 0.17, 0.986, 1.25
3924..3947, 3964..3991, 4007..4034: 0.17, 0.888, 1.28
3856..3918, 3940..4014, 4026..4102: 0.07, 1.03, 1.21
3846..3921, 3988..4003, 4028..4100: -0.05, 1.04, 1.22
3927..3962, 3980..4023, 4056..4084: -0.15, 0.938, 1.24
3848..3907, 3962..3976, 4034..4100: 0.41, 1.01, 1.22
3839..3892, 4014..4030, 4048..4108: -0.14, 0.993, 1.19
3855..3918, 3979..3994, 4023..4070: 0.05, 1.03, 1.25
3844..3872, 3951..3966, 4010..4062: 0.23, 1.06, 1.26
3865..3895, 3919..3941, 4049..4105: 0.17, 0.992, 1.19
